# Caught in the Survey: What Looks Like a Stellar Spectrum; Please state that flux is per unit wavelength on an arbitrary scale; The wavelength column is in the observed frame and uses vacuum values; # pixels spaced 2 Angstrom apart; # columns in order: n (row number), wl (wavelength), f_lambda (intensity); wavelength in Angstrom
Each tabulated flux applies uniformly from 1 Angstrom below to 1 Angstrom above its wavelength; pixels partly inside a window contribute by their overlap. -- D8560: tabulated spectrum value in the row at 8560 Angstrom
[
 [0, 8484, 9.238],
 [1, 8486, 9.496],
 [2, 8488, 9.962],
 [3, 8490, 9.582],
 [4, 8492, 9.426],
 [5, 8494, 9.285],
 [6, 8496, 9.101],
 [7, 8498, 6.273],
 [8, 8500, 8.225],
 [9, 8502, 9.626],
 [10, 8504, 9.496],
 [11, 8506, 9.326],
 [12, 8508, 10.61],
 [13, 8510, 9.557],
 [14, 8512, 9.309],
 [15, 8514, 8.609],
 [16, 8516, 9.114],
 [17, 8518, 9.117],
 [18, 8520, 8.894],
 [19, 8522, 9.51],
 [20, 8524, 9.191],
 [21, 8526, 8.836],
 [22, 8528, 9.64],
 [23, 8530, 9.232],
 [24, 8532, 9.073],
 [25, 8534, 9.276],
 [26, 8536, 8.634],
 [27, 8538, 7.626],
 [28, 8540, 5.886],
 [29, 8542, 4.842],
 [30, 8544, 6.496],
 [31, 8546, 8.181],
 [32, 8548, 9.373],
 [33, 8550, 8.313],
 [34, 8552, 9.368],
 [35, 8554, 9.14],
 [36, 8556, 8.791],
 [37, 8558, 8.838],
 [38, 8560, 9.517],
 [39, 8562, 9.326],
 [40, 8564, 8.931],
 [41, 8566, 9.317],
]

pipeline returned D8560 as 9.517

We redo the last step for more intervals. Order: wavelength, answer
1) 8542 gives 4.842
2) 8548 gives 9.373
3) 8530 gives 9.232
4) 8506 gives 9.326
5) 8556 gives 8.791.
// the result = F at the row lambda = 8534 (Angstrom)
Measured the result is 9.276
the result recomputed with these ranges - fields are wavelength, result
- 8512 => 9.309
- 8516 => 9.114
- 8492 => 9.426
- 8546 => 8.181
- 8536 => 8.634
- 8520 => 8.894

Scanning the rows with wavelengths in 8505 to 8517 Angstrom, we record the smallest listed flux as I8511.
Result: 8.609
